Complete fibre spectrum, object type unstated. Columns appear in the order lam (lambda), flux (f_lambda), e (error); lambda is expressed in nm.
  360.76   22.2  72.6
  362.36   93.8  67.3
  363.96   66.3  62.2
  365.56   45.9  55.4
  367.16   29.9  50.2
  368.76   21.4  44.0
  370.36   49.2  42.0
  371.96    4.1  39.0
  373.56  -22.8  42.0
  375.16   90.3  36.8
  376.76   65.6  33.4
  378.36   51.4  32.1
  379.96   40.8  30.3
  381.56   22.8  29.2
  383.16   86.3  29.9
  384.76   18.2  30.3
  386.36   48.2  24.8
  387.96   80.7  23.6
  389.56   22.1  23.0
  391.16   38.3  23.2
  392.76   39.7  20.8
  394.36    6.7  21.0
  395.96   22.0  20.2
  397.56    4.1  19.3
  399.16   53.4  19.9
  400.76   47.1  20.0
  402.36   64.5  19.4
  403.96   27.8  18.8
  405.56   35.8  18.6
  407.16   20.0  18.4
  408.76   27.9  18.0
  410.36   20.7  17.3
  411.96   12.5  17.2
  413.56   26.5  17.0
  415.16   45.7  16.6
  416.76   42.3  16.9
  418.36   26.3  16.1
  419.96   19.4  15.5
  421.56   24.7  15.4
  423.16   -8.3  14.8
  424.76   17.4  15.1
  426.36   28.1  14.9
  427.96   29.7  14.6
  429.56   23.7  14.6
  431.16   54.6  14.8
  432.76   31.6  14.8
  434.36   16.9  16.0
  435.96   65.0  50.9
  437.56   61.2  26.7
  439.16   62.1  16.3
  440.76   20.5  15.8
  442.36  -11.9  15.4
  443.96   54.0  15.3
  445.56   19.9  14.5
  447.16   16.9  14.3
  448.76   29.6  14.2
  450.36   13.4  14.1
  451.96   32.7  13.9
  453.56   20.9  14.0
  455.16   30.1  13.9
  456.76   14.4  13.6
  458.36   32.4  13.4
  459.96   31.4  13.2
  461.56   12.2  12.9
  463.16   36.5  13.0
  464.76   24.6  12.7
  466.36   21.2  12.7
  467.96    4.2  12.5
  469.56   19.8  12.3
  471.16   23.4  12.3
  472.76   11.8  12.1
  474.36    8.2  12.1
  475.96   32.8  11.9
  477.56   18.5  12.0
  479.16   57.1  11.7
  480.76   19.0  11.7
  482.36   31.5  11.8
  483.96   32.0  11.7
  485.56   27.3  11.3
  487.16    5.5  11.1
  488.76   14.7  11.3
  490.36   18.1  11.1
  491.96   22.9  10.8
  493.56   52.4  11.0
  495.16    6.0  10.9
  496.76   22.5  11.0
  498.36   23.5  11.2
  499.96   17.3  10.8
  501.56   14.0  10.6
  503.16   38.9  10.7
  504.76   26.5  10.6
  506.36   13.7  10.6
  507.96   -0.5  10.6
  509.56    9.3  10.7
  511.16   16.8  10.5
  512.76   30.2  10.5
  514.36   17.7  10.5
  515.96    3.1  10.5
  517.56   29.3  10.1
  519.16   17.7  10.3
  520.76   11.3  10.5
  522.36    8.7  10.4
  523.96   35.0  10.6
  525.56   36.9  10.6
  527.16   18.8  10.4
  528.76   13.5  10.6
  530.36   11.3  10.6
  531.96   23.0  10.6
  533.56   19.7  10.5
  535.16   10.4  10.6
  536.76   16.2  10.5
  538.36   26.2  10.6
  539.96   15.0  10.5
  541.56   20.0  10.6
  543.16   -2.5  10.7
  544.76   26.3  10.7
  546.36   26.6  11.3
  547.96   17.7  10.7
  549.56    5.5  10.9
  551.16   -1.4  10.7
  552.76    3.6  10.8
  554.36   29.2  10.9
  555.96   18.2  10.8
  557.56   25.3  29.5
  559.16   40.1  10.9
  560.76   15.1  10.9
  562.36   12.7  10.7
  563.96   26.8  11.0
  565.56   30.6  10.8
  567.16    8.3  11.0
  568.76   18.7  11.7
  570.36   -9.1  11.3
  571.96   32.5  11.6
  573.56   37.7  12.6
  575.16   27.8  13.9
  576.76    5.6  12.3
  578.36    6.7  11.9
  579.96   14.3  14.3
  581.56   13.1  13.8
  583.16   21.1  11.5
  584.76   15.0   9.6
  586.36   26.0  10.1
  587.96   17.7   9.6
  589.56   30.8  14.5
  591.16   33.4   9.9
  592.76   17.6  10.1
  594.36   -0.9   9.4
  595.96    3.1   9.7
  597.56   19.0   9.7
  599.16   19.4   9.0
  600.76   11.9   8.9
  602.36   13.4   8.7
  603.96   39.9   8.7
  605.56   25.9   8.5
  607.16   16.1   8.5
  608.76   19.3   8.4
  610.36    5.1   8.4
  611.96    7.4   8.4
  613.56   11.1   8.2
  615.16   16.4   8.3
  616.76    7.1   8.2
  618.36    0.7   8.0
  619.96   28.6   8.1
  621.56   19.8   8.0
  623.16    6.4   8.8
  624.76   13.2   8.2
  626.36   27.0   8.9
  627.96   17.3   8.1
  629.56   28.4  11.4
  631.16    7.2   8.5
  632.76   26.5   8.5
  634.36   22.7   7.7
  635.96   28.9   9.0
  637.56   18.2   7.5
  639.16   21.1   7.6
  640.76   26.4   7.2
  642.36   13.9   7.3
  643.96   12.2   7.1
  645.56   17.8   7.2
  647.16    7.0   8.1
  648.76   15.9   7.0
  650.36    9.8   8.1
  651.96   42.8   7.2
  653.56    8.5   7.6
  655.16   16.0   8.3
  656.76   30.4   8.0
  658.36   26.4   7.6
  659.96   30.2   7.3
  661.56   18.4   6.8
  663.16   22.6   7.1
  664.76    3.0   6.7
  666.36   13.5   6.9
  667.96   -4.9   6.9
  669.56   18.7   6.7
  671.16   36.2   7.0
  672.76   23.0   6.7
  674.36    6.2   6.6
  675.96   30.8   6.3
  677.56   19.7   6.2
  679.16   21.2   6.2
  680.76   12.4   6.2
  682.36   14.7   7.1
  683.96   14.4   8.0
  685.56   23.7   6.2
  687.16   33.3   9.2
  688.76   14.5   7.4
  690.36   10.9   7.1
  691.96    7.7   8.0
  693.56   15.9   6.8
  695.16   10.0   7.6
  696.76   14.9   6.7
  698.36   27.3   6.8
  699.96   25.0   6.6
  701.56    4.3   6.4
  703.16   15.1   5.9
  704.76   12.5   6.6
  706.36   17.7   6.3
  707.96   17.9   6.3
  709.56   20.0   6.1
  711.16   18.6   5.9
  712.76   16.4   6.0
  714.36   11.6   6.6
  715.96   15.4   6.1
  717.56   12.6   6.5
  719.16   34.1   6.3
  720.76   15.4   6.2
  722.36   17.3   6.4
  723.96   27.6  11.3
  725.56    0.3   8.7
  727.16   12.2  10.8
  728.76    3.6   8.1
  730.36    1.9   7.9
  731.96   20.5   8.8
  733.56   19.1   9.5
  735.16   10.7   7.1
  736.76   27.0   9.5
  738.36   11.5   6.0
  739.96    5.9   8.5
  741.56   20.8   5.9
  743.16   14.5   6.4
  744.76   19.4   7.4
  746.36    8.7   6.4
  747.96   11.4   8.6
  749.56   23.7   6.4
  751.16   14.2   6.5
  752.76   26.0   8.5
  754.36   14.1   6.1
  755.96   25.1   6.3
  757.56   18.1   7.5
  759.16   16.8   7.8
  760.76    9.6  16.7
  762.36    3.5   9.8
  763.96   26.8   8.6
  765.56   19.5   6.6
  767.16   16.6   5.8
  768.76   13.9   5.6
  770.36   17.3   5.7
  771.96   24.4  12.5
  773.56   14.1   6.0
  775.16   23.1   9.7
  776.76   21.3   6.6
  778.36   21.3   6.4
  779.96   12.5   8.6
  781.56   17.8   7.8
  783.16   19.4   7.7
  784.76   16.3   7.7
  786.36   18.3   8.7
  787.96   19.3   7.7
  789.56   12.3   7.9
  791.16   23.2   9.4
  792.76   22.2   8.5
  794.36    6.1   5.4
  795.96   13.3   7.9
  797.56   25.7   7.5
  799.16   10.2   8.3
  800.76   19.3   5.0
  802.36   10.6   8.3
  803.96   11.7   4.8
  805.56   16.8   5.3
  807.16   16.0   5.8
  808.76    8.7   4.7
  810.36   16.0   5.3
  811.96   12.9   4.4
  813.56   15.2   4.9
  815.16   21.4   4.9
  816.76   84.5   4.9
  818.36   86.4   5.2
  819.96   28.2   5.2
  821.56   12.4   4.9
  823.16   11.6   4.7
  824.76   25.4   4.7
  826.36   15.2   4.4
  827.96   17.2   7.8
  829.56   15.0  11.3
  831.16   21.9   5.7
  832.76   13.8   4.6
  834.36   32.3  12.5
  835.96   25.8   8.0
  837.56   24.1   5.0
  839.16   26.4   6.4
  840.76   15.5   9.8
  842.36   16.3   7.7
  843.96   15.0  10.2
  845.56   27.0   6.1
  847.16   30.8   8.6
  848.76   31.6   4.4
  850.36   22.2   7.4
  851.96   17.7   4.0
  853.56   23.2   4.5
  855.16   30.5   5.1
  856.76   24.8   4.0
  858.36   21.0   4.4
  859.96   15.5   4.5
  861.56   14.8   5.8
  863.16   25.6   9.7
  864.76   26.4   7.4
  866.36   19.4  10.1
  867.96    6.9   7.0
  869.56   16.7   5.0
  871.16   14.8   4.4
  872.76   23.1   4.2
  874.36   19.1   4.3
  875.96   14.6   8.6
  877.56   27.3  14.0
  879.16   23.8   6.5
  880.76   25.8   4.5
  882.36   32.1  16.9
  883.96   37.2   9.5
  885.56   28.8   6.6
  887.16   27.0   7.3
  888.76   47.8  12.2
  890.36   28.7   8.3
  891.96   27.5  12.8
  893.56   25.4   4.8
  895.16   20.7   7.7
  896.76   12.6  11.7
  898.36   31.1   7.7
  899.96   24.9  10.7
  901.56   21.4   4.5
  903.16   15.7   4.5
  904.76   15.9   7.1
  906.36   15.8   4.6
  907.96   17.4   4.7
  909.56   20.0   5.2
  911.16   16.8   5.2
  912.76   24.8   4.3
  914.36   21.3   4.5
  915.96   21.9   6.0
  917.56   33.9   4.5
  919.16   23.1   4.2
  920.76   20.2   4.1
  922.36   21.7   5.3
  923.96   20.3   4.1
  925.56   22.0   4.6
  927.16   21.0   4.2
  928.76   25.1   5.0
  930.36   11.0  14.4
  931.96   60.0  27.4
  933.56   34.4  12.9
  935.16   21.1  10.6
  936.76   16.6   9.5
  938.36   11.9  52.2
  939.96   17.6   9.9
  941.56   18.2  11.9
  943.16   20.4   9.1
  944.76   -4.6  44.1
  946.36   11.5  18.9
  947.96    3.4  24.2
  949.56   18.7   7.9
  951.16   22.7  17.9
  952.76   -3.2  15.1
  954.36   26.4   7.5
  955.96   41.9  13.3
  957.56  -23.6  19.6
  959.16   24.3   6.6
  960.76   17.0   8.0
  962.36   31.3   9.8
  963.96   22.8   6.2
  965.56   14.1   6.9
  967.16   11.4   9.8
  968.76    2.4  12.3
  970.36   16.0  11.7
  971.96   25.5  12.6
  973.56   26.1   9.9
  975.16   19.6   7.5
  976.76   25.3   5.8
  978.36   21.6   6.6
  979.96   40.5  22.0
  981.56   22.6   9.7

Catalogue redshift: 1.192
